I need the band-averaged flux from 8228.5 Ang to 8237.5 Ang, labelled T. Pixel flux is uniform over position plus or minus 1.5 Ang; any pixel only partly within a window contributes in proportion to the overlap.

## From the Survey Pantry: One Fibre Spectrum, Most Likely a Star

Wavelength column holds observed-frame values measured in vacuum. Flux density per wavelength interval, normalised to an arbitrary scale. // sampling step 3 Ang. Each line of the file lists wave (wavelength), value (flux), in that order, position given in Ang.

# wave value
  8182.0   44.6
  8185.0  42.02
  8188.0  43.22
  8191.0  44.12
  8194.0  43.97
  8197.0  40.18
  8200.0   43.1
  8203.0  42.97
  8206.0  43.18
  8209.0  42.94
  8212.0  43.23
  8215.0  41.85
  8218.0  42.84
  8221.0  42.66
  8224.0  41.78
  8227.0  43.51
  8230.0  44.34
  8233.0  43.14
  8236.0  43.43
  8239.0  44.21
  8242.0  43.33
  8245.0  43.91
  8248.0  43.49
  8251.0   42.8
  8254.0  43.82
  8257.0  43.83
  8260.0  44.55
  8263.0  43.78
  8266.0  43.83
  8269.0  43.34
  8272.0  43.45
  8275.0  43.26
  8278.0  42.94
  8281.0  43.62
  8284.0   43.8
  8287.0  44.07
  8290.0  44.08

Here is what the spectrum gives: 43.6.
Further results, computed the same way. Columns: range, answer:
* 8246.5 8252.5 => 43.1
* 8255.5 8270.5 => 43.9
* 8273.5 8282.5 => 43.3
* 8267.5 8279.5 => 43.2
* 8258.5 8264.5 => 44.2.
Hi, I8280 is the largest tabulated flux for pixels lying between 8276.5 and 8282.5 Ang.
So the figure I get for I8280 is 43.62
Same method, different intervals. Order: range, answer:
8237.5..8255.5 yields 44.21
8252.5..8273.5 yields 44.55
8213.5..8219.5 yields 42.84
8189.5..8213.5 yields 44.12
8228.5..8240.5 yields 44.34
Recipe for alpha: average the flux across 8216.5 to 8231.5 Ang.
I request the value 43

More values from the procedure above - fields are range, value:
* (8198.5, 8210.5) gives 43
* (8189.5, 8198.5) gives 42.8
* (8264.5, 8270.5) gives 43.6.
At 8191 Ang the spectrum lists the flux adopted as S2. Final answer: 44.12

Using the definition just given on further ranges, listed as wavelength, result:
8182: 44.6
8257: 43.83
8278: 42.94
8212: 43.23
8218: 42.84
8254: 43.82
